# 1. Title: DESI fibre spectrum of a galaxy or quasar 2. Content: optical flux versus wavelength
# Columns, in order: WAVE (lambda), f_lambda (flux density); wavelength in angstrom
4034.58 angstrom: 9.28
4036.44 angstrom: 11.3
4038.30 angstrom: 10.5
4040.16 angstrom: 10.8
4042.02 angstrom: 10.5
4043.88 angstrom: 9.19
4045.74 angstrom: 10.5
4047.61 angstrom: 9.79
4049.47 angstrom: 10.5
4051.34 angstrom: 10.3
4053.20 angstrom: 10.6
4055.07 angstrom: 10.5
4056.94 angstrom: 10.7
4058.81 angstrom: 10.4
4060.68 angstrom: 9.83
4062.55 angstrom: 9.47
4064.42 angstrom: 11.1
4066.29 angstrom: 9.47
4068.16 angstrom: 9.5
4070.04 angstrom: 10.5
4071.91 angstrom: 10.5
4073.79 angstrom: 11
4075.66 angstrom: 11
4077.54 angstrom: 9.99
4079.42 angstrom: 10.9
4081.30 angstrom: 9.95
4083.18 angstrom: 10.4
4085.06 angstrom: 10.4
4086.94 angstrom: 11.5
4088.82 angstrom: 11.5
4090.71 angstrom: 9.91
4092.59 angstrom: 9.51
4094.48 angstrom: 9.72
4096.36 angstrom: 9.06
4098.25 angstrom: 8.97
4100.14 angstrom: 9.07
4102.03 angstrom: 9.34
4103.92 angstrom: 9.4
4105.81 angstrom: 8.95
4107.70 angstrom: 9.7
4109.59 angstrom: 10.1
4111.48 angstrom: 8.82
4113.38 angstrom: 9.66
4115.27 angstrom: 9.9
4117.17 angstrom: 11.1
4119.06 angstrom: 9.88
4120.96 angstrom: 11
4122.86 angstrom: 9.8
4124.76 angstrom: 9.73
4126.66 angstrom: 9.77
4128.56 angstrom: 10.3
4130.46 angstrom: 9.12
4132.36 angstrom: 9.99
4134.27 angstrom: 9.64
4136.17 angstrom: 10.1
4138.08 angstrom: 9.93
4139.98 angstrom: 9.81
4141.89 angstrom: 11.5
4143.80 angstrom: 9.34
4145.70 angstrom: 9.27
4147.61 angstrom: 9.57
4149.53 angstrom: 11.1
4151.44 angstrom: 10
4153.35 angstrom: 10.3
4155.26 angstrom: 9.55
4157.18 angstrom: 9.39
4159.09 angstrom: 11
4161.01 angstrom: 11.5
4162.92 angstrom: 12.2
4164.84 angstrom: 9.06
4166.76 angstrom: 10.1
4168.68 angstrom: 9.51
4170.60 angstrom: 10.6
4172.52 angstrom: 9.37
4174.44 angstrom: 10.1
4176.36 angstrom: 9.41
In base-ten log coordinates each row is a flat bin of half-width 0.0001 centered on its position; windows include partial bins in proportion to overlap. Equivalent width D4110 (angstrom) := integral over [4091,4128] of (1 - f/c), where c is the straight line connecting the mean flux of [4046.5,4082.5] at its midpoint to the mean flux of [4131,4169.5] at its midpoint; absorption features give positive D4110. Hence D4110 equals 2.0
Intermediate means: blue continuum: 10.3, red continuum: 10.1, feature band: 9.67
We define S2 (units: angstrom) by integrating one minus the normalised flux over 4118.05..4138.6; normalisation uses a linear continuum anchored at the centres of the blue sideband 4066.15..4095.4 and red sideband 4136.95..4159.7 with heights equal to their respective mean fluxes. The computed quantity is 0.4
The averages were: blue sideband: 10.4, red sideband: 10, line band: 9.94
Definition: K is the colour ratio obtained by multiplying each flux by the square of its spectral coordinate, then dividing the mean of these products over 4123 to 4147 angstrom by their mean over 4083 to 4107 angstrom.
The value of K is 1.0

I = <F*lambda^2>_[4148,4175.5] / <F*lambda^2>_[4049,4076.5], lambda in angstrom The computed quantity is 1.0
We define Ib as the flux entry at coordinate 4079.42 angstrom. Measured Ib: 10.9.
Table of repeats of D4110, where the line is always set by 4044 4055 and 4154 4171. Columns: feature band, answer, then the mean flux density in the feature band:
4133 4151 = 0.48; 10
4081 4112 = 1.49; 9.79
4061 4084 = -0.06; 10.3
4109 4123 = 0.34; 10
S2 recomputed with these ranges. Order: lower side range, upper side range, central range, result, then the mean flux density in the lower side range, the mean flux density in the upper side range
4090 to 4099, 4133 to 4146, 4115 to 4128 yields -0.57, 9.43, 9.98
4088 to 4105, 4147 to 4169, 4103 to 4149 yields 0.31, 9.58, 10.3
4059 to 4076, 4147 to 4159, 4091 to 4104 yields 1.10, 10.2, 10.1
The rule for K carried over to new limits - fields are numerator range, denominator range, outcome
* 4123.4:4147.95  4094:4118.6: 1.05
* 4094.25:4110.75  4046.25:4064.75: 0.93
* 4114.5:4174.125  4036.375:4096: 1.02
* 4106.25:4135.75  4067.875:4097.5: 0.97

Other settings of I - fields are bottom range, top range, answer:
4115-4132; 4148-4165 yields 1.06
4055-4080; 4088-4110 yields 0.94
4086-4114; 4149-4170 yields 1.10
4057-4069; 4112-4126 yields 1.04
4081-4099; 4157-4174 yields 1.06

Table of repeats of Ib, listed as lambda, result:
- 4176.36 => 9.41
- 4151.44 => 10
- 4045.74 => 10.5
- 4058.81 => 10.4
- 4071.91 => 10.5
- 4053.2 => 10.6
